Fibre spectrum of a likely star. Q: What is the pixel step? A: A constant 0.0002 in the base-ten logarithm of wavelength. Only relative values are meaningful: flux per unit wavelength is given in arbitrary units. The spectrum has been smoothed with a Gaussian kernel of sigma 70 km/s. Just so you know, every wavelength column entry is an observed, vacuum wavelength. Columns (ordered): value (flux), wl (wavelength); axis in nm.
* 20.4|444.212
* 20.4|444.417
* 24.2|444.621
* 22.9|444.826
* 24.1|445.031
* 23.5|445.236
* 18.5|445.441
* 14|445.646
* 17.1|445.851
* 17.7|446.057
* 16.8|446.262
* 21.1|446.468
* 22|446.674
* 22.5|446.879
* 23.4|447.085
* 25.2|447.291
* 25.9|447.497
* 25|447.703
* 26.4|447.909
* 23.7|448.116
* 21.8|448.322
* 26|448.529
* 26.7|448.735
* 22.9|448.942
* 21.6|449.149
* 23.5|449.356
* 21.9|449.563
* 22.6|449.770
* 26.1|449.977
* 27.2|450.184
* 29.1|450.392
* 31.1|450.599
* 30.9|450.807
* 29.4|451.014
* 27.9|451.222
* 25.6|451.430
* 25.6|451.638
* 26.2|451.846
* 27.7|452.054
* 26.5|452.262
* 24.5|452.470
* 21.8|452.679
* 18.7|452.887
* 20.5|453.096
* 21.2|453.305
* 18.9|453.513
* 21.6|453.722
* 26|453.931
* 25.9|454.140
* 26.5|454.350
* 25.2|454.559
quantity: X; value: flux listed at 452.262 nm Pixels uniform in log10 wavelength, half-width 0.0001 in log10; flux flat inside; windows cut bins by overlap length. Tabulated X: 26.5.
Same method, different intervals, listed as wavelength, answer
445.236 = 23.5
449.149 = 21.6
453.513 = 18.9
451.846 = 26.2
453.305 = 21.2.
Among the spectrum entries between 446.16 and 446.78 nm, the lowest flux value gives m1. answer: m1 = 16.8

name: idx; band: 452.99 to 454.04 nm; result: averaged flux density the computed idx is 21.7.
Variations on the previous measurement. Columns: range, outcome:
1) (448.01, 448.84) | 24.5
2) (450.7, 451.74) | 27.9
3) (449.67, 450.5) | 26.3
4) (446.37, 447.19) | 22.3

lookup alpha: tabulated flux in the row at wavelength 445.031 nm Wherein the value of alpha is 24.1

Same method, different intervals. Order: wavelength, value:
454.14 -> 25.9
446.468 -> 21.1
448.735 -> 26.7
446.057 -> 17.7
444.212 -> 20.4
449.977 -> 26.1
